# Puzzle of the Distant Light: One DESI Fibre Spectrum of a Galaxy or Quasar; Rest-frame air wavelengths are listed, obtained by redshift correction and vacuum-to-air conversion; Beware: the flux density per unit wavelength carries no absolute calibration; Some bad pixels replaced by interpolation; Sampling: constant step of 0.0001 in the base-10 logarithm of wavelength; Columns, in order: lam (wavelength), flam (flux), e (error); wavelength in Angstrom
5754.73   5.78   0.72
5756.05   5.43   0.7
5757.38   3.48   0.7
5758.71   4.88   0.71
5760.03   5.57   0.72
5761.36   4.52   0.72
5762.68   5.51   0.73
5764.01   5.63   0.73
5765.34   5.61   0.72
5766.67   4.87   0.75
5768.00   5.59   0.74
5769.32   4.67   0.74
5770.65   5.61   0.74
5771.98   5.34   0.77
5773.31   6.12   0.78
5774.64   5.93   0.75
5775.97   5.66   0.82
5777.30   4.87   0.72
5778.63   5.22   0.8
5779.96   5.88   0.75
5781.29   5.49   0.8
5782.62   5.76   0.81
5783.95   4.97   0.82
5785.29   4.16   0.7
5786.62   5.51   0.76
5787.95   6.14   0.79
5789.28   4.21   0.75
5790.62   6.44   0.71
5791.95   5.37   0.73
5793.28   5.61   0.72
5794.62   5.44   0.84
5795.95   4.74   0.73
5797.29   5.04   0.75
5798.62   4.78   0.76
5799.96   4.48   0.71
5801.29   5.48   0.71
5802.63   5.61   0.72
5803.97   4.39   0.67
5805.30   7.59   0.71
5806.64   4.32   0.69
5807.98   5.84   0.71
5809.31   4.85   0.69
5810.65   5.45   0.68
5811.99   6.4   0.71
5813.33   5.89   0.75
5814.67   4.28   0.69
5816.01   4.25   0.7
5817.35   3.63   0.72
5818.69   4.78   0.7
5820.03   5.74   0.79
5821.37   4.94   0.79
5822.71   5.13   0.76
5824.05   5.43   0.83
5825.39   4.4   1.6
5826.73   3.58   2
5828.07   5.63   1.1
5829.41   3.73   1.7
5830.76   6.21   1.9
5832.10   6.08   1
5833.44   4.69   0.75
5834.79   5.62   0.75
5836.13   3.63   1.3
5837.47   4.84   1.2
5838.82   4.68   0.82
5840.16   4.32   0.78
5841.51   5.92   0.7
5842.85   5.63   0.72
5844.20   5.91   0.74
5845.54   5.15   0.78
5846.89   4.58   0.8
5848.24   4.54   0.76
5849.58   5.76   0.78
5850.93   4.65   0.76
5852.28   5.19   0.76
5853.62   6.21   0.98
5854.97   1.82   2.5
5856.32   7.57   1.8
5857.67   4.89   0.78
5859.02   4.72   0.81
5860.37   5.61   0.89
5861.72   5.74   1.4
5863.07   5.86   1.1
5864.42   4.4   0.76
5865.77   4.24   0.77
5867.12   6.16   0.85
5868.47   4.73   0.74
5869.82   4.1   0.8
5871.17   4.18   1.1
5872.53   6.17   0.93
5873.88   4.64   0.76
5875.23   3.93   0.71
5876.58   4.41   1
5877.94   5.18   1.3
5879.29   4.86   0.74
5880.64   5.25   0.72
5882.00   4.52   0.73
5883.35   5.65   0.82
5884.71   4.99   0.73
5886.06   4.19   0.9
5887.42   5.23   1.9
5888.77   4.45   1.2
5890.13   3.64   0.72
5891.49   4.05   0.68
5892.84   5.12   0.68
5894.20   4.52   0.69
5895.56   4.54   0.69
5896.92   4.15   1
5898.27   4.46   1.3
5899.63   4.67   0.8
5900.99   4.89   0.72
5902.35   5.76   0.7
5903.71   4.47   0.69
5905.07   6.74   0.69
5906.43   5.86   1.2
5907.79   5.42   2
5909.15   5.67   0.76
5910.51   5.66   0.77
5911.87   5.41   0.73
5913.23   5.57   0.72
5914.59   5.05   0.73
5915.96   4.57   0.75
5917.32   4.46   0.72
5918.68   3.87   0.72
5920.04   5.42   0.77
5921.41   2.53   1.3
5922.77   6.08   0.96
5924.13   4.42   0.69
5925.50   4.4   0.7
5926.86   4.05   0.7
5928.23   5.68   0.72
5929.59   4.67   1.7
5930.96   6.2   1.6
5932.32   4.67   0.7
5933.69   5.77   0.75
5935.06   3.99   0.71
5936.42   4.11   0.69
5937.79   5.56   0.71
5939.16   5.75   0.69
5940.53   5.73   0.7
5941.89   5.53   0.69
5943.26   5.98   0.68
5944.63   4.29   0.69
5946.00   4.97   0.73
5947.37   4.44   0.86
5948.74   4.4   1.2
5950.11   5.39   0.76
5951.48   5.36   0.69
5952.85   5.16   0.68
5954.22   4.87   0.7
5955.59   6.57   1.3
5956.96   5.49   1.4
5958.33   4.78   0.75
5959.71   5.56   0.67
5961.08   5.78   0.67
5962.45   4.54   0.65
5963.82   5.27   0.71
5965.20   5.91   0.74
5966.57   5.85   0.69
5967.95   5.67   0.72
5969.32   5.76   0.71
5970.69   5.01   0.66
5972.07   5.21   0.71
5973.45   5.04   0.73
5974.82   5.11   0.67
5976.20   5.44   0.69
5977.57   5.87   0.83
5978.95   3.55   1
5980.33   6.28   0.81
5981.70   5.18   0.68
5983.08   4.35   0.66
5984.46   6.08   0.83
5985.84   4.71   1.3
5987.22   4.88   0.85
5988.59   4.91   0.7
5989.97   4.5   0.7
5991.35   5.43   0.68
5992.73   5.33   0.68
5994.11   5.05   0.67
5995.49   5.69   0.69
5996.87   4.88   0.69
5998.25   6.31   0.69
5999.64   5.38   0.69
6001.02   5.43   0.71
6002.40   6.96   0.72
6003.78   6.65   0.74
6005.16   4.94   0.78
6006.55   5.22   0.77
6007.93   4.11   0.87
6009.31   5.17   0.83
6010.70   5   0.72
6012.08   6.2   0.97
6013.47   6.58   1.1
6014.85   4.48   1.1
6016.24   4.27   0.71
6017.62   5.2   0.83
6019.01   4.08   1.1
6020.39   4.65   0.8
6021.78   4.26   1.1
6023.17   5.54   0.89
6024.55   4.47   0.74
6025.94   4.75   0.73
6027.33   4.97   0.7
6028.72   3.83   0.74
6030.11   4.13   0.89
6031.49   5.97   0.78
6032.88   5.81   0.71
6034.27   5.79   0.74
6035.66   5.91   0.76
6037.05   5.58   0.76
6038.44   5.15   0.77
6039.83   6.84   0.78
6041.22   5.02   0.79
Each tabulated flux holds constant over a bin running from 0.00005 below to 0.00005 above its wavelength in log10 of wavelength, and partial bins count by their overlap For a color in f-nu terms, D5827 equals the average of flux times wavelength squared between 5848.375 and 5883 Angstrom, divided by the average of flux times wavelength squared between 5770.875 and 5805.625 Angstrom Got 1.0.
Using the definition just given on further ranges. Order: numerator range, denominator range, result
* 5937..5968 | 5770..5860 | 1.08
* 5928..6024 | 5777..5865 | 1.07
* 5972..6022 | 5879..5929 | 1.10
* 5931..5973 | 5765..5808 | 1.04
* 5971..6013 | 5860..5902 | 1.15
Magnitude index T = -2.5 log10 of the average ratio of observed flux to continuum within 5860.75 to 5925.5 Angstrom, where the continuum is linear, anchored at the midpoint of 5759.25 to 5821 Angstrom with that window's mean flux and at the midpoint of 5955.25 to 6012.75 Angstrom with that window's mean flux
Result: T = 0.09 mag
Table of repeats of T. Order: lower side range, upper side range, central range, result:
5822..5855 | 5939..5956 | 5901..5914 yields -0.09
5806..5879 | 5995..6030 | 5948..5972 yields -0.06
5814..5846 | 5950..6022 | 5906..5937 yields 0.04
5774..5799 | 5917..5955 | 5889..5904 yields 0.11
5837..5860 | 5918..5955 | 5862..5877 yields 0.05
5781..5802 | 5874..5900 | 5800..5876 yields -0.03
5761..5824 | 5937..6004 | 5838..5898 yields 0.08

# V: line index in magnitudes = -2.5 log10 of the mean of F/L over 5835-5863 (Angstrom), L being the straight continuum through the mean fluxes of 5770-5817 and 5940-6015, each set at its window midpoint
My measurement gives 0.05 mag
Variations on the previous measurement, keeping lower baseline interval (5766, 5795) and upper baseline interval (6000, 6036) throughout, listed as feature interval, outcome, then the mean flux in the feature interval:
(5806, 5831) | 0.09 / 4.95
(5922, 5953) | 0.04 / 5.06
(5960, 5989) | -0.01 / 5.27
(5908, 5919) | 0.04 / 5.09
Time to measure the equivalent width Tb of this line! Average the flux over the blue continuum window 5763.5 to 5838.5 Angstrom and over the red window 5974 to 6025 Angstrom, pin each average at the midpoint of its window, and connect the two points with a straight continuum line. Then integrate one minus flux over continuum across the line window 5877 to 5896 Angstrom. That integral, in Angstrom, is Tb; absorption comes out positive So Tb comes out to 1.73 Angstrom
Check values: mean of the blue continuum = 5.2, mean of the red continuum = 5.2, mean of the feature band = 4.72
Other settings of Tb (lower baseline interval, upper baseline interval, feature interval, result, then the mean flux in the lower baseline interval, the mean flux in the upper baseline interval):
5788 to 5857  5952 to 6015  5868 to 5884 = 1.2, 5.12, 5.36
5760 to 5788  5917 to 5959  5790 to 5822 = 0.5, 5.37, 4.99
